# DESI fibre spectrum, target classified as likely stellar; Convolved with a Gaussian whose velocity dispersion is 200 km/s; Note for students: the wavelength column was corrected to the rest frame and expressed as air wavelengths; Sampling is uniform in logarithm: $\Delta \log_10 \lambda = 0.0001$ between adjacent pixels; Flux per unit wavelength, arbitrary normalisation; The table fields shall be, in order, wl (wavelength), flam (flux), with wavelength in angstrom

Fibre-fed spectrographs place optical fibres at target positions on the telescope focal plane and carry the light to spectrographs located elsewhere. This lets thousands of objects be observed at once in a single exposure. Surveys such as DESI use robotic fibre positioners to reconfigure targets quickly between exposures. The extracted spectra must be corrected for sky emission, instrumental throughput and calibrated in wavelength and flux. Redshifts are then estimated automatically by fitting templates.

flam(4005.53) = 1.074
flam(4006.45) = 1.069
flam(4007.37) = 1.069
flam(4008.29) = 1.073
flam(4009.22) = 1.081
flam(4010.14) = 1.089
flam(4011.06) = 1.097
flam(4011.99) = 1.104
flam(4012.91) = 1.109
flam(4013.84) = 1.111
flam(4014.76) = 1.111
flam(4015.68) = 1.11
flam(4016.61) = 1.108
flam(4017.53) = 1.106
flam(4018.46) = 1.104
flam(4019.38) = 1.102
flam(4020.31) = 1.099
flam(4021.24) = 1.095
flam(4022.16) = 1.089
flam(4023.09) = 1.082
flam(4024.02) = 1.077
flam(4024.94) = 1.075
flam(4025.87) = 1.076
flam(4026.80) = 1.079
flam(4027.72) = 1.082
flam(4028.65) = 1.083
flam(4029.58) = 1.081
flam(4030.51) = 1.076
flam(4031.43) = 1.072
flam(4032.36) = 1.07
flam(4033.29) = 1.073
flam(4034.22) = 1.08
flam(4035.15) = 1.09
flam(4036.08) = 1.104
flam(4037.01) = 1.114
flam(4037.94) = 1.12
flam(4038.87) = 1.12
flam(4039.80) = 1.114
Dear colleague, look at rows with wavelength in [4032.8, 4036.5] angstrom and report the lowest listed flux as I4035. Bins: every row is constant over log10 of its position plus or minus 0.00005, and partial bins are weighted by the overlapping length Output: 1.073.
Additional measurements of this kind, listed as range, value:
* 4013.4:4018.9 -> 1.104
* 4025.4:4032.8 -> 1.07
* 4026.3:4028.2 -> 1.079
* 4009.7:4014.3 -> 1.089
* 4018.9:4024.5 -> 1.077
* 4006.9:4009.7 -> 1.069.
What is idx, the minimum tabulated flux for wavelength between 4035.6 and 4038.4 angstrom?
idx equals 1.104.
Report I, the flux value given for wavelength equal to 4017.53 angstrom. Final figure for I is 1.106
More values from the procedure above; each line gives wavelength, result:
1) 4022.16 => 1.089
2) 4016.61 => 1.108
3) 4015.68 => 1.11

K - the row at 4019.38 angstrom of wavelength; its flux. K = 1.102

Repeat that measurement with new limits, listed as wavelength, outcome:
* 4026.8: 1.079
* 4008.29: 1.073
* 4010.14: 1.089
